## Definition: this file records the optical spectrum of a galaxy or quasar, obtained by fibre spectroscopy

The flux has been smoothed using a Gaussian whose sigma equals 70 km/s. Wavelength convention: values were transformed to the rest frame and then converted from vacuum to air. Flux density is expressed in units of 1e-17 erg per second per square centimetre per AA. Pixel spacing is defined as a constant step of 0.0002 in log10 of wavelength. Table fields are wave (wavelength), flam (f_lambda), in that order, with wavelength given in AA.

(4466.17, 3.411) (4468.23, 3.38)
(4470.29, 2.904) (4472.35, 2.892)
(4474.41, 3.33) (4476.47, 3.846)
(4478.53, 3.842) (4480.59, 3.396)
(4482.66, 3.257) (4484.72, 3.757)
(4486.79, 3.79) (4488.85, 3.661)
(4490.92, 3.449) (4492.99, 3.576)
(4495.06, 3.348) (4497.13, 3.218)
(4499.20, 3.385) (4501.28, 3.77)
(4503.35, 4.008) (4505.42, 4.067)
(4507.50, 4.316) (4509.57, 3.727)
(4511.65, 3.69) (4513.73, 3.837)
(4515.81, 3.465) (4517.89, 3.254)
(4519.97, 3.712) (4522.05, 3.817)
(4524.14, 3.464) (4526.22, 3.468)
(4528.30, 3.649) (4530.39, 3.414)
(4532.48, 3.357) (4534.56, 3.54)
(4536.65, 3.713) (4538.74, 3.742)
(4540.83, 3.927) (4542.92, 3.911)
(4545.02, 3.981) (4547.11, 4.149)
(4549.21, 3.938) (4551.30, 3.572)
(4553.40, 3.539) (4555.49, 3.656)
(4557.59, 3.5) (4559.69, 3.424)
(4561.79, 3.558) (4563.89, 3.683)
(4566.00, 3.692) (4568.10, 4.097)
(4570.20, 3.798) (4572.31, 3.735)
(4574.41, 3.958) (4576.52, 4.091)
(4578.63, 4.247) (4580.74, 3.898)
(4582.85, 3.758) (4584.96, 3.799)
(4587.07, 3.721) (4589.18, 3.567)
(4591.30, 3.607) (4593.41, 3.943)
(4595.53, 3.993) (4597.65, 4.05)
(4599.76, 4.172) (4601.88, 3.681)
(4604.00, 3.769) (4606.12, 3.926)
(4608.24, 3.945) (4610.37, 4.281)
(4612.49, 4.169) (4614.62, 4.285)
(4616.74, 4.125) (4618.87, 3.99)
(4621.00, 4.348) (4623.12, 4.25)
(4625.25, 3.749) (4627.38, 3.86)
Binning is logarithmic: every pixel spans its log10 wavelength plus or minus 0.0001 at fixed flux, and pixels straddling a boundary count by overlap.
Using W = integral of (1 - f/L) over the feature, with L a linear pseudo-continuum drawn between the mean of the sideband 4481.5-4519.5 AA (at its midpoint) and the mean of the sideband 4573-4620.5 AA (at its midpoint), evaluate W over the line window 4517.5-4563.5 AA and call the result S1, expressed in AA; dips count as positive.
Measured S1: 1.4 AA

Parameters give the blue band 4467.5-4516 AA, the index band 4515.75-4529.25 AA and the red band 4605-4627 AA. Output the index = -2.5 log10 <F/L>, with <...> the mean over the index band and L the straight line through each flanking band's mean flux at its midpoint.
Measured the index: 0.05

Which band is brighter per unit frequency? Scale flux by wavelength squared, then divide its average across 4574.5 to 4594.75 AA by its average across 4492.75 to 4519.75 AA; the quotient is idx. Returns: 1.1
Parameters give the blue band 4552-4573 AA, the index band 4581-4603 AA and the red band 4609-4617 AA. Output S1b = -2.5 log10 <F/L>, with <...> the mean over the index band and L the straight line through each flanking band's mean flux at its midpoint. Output 0.04 mag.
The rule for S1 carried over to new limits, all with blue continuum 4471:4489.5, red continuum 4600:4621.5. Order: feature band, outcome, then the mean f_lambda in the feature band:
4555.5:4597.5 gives 1.2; 3.79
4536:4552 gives -0.4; 3.88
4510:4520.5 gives 0.2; 3.59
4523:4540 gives 0.8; 3.55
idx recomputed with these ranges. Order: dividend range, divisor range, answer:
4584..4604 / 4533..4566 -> 1.05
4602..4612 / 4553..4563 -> 1.14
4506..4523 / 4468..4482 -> 1.13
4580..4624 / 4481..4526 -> 1.14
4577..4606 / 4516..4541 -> 1.11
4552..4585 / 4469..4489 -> 1.14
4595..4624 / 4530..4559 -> 1.13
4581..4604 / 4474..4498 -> 1.13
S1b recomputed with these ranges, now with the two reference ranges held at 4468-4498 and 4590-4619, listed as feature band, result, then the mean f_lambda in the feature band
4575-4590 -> 0.00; 3.88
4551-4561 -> 0.07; 3.54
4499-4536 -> -0.02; 3.67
